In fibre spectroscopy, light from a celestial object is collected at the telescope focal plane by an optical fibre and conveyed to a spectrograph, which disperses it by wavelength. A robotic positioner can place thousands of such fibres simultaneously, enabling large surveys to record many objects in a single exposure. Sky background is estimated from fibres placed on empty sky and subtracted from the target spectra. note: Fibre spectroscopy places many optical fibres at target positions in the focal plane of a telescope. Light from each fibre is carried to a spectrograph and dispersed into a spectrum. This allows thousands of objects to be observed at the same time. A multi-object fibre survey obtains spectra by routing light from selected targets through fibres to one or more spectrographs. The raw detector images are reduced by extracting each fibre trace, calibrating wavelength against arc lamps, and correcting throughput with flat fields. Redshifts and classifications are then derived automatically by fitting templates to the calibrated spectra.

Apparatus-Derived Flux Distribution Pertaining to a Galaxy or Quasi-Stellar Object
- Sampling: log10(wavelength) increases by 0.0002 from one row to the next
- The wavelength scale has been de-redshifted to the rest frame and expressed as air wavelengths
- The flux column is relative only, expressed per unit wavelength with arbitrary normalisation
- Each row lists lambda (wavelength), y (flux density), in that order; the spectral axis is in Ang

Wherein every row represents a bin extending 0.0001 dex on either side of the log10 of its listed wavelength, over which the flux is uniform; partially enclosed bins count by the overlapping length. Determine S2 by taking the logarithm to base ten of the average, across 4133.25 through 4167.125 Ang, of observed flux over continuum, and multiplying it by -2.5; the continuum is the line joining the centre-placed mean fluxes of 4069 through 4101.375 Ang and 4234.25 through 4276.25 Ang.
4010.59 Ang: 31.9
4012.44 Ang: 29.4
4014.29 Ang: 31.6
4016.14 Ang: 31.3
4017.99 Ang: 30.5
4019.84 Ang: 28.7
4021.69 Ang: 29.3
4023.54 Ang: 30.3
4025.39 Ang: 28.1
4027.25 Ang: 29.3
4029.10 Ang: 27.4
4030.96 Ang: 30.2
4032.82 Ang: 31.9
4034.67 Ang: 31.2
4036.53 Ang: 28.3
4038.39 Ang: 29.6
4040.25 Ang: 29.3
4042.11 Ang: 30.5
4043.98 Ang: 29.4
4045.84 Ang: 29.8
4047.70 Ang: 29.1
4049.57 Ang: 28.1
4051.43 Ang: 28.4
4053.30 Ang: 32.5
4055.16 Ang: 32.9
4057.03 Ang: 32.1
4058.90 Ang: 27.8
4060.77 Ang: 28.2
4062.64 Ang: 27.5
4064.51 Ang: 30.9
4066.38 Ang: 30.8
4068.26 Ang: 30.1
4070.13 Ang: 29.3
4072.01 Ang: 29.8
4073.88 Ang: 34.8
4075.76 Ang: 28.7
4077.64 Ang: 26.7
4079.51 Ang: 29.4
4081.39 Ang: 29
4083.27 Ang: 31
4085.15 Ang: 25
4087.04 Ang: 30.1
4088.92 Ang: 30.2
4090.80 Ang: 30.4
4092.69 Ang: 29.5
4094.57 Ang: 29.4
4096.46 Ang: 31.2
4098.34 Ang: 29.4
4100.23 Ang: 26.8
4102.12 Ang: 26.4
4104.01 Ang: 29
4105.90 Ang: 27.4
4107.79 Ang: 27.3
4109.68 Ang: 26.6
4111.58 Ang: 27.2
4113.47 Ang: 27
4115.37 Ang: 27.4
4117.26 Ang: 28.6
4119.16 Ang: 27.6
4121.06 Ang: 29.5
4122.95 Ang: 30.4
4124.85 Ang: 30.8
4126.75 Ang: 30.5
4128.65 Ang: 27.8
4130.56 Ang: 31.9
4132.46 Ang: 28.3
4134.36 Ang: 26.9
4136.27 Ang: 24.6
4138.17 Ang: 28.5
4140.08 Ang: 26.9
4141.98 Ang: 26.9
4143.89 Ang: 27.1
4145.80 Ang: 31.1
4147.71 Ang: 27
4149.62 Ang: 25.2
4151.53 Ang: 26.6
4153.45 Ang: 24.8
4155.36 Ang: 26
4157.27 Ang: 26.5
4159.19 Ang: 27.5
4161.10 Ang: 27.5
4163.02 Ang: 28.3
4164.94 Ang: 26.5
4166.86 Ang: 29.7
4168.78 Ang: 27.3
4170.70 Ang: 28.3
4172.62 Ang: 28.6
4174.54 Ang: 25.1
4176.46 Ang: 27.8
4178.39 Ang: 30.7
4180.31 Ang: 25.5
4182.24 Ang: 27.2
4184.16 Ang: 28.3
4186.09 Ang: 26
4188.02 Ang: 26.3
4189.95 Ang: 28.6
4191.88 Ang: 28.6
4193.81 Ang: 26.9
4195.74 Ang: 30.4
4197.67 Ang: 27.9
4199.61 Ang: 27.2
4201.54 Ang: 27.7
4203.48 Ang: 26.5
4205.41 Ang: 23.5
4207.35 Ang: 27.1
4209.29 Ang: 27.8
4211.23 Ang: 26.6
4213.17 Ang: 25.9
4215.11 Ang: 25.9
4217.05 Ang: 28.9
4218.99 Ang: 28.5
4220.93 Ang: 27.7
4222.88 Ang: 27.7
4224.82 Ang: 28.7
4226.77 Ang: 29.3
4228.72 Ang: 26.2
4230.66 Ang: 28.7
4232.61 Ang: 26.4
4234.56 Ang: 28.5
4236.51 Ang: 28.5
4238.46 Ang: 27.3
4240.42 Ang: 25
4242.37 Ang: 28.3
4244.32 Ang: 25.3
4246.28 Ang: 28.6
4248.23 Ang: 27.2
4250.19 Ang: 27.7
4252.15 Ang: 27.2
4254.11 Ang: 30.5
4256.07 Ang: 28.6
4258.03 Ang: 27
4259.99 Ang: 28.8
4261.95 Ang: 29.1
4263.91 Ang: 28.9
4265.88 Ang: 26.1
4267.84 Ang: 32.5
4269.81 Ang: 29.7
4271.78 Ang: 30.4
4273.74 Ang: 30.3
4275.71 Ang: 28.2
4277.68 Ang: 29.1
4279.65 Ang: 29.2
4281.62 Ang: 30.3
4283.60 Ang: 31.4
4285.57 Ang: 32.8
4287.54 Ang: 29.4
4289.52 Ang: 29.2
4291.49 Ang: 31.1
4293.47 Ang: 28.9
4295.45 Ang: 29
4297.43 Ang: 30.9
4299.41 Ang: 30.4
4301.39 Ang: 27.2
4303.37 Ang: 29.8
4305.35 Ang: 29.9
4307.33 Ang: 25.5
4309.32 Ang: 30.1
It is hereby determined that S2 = 0.077 mag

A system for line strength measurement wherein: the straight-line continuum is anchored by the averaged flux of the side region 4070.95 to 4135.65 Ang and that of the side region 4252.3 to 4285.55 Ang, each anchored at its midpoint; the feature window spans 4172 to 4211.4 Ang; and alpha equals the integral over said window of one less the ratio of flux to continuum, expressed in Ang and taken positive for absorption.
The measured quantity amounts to 2.45 Ang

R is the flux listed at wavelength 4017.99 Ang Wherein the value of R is 30.5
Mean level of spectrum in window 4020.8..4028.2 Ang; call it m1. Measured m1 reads 29.3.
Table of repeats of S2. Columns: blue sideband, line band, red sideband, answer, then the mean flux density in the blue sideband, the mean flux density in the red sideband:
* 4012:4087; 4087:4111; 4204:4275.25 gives 0.02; 29.7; 27.9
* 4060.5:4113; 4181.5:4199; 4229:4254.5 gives 0.01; 29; 27.5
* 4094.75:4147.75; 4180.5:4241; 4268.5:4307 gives 0.06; 28.3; 29.8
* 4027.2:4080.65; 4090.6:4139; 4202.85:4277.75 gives 0.03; 29.8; 27.9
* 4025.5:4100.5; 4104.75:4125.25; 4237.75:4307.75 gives 0.05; 29.7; 28.9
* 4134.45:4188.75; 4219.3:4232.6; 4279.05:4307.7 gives 0.02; 27.2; 29.8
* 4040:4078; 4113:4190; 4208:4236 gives 0.03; 29.9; 27.6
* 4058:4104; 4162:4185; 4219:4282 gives 0.04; 29.3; 28.3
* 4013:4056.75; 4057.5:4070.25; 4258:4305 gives 0.02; 29.9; 29.6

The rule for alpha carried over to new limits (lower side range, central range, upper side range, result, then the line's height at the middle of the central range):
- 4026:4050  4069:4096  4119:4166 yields -0.7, 28.8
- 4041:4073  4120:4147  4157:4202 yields -0.1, 28.5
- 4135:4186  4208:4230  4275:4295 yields 0.7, 28.5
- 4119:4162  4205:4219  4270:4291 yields 1.1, 29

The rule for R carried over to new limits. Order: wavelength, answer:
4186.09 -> 26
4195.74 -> 30.4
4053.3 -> 32.5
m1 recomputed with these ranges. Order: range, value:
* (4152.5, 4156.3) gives 25.4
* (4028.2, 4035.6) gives 30.2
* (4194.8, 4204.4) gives 27.9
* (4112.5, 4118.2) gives 27.7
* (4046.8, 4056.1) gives 30.2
